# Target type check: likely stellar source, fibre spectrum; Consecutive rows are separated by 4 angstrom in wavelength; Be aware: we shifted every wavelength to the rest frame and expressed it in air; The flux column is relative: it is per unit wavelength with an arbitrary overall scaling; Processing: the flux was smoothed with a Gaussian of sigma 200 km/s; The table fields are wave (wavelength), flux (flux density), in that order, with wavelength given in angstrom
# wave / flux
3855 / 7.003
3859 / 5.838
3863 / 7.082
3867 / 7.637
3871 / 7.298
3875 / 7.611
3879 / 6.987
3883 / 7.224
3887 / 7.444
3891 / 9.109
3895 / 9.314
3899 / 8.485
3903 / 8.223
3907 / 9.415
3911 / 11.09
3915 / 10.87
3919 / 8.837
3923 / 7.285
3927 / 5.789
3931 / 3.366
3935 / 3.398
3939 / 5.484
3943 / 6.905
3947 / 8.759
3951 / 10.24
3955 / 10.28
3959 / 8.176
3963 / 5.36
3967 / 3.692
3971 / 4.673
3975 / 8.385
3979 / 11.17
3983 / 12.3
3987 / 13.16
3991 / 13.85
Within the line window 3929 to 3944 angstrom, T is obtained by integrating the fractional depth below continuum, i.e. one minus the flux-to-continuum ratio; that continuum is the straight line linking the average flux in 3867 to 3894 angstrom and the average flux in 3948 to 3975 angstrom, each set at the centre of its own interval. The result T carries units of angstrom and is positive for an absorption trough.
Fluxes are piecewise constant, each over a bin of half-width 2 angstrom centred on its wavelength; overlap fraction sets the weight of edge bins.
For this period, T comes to 5.5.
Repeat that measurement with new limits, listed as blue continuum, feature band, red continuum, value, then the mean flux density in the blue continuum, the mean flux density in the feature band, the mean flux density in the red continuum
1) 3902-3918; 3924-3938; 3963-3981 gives 6.9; 9.94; 4.5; 6.8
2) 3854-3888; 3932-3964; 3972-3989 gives 8.3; 7.12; 7.26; 10.9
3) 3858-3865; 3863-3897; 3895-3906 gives -1.1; 6.55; 7.78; 8.62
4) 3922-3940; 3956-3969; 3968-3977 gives -0.5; 4.92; 6.09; 6.21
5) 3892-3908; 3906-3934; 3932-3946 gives -2.5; 8.84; 7.88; 5.38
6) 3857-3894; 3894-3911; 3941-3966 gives -3.2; 7.41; 9.09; 8.1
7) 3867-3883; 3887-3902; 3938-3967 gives -2.6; 7.33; 8.72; 7.68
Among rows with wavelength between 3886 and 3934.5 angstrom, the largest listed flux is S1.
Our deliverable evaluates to 11.09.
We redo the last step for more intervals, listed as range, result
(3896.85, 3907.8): 9.415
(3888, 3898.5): 9.314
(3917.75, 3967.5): 10.28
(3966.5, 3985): 12.3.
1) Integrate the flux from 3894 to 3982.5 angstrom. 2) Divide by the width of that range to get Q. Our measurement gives 7.75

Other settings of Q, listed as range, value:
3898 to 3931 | 8.43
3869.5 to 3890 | 7.4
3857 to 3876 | 7.07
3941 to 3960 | 8.91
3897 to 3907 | 8.57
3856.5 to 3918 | 8.24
